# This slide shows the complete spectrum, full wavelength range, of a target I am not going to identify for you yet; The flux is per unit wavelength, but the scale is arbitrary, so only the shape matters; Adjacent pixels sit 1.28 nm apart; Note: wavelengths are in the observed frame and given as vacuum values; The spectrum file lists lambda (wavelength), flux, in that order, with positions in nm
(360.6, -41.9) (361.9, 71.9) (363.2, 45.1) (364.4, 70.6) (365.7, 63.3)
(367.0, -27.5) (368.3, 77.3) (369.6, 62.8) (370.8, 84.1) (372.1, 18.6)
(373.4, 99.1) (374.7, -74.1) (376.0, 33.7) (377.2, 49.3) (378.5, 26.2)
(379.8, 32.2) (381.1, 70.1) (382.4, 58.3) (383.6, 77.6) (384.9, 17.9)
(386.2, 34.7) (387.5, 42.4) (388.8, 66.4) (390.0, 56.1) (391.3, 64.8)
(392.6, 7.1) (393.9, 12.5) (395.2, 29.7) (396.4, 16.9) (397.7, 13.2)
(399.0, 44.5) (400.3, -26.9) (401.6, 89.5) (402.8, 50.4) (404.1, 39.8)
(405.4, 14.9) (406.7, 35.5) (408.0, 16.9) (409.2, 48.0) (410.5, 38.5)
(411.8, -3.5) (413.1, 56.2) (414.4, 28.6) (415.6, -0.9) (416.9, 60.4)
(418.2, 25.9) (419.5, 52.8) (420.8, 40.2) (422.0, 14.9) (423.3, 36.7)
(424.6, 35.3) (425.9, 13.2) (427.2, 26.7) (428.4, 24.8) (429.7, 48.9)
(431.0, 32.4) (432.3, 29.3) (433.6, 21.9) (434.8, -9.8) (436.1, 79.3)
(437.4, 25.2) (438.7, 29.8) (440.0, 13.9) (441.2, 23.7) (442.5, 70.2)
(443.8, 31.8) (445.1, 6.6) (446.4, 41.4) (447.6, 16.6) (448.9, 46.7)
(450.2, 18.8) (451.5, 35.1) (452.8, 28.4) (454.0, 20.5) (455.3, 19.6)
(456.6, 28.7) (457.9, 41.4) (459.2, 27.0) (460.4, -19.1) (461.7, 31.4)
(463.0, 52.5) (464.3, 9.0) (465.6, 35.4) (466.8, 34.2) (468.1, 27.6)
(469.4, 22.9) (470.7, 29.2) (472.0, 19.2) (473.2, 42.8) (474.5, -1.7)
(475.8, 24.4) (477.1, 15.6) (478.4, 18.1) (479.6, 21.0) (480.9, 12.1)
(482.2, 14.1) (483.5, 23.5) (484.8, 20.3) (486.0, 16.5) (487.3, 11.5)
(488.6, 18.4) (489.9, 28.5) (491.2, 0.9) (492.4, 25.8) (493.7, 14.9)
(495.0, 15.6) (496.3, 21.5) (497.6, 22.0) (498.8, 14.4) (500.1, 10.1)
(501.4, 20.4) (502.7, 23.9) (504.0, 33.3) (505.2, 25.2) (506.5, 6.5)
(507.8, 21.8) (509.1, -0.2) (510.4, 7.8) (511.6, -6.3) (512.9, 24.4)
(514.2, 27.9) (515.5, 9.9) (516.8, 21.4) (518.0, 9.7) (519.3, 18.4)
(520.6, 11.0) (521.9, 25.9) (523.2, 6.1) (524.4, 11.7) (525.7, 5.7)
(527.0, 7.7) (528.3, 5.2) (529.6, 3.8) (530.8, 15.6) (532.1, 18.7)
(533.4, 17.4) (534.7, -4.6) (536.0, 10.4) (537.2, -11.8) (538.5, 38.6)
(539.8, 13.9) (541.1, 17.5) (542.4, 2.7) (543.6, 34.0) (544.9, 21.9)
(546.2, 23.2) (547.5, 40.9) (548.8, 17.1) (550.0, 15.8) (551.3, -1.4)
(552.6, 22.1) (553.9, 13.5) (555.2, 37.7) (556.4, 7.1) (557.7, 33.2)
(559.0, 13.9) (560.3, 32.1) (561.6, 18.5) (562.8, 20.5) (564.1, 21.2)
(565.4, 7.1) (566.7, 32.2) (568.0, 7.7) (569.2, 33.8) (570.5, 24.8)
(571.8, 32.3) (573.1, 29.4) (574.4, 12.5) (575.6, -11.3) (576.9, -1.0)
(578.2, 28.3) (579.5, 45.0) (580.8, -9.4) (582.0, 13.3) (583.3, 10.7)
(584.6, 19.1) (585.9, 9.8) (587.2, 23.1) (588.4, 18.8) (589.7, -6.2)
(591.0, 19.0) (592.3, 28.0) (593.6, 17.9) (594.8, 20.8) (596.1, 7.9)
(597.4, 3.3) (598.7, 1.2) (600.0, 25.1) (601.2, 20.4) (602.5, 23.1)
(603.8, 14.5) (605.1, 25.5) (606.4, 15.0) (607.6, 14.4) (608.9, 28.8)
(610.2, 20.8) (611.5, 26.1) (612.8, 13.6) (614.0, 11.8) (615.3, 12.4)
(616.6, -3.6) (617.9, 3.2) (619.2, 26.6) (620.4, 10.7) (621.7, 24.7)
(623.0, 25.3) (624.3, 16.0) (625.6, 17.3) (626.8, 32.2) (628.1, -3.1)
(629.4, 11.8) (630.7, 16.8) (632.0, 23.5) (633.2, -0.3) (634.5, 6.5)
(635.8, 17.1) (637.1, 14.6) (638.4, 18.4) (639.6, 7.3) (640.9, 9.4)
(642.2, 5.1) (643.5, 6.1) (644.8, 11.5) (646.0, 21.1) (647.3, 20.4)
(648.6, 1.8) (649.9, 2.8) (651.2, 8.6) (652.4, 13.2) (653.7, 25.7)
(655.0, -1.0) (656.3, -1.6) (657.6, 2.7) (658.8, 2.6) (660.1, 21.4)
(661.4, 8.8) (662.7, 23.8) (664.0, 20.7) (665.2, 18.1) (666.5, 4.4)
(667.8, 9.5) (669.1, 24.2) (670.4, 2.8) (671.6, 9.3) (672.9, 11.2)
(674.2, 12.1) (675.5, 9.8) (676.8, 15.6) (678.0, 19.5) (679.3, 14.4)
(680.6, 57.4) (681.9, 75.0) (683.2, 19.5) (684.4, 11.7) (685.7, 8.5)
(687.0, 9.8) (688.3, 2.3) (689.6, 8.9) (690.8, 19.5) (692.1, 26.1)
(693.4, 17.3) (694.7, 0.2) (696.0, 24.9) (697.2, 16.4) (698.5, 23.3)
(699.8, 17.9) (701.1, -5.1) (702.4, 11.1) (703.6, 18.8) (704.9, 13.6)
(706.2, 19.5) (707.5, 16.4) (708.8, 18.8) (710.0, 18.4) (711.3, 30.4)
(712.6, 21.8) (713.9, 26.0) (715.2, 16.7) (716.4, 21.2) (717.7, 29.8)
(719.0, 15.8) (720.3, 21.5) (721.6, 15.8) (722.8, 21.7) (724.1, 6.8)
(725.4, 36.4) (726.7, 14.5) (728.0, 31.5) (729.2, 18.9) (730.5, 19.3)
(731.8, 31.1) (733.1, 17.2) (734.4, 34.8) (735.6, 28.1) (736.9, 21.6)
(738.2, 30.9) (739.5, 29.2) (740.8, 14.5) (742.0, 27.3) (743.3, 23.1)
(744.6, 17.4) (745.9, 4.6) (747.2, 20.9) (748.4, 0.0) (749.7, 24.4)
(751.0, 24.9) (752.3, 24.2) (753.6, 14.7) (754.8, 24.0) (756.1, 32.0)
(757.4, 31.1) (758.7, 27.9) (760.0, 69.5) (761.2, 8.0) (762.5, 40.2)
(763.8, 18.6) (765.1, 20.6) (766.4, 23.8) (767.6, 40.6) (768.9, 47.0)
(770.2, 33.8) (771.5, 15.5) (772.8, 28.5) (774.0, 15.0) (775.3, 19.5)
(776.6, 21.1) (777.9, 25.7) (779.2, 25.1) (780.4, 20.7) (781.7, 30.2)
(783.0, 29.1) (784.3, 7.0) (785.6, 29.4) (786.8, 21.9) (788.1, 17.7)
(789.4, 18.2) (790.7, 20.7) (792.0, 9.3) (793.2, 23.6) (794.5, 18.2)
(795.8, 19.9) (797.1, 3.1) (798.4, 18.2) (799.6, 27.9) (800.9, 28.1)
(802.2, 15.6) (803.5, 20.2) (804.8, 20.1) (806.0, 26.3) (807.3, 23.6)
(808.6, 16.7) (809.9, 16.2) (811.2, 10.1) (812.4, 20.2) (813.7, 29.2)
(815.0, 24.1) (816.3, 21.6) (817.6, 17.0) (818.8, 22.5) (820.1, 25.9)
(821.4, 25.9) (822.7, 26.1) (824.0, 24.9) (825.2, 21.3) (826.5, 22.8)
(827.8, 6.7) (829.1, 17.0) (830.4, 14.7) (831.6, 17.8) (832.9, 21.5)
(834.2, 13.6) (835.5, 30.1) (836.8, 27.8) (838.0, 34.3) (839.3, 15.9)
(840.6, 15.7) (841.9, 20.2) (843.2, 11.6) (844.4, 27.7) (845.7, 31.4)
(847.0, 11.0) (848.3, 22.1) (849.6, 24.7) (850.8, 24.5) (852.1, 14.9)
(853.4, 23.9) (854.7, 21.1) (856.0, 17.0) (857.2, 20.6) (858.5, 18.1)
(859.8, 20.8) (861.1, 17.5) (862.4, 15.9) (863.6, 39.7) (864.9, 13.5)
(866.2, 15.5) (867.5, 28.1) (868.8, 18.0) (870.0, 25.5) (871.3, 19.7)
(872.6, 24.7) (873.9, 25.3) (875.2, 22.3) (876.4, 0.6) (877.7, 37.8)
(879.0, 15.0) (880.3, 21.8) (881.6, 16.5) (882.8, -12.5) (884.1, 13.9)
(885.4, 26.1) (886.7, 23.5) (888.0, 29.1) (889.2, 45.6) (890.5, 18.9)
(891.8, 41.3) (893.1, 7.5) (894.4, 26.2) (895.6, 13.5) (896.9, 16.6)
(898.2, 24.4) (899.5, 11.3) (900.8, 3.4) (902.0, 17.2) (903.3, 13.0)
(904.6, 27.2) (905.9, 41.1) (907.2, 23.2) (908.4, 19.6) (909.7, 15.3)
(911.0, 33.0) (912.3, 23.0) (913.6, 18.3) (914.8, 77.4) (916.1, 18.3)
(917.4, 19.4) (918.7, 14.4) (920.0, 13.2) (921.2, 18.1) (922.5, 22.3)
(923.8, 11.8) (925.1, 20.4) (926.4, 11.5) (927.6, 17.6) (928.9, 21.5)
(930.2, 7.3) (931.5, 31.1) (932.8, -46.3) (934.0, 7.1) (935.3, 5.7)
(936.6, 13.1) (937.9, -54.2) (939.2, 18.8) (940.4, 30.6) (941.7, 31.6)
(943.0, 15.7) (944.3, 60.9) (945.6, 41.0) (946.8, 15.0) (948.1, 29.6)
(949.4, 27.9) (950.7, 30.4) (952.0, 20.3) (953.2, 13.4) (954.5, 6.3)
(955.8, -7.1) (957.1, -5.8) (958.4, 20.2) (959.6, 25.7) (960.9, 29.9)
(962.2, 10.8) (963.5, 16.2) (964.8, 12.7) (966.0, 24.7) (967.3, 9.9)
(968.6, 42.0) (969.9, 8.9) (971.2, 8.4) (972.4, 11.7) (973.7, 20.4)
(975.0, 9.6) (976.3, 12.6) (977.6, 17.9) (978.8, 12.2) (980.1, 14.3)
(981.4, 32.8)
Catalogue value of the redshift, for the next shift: 0.827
